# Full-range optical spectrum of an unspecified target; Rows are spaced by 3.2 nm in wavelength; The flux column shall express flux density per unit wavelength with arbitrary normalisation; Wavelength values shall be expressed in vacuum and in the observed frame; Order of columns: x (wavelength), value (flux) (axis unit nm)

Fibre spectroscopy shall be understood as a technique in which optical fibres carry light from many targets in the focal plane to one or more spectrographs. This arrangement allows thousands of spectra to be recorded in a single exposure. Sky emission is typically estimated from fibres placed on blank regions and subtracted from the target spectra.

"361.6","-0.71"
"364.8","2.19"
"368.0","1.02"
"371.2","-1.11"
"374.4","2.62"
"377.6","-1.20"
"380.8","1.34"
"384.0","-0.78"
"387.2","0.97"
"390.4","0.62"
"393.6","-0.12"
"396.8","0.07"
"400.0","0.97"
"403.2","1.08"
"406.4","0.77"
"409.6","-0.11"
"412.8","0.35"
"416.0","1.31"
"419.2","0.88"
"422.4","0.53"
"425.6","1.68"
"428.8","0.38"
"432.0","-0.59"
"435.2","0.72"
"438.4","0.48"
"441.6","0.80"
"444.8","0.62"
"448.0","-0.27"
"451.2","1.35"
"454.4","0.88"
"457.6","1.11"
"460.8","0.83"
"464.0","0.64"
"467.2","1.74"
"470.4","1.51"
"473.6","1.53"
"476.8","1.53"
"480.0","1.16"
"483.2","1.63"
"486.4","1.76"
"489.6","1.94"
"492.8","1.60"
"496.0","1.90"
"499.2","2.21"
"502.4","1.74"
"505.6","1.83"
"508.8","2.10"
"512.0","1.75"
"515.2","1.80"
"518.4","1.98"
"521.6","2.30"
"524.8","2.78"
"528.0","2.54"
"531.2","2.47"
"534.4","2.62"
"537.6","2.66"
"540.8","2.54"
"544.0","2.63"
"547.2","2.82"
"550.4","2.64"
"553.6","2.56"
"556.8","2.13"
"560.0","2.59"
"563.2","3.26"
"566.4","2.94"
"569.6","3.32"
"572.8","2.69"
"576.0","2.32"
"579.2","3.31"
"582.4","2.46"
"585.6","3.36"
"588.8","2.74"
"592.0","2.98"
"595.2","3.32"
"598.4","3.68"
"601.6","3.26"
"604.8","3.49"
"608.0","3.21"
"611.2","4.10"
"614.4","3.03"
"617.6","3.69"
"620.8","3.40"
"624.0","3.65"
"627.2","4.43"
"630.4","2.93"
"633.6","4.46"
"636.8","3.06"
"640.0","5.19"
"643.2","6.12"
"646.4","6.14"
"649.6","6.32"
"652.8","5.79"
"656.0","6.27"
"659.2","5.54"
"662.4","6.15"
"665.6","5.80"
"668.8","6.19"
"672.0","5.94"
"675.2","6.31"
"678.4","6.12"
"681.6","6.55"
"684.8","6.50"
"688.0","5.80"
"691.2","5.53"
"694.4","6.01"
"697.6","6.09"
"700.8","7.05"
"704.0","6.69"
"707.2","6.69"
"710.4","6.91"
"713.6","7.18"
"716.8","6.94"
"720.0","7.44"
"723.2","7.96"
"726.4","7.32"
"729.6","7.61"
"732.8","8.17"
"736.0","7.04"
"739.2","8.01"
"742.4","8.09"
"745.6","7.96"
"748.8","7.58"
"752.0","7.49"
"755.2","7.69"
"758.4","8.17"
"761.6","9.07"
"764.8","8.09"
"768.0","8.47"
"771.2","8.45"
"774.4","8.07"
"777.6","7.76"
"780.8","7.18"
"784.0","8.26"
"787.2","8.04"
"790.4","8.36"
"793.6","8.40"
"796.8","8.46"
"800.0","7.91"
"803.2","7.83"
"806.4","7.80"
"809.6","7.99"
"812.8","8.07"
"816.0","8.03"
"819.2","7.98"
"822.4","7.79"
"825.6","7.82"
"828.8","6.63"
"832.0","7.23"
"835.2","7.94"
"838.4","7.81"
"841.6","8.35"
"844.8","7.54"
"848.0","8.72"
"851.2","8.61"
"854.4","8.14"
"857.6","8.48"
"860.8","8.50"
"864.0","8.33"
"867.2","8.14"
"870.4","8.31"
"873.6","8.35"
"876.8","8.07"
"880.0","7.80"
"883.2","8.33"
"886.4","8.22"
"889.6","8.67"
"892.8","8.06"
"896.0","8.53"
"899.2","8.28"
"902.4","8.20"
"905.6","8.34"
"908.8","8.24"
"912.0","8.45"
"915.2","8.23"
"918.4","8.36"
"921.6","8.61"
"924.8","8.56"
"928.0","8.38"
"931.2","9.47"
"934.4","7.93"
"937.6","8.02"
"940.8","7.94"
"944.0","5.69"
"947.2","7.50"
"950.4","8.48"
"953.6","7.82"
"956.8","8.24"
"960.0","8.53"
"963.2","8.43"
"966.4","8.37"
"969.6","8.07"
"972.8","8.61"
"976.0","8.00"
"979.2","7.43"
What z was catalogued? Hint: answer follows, 0.604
